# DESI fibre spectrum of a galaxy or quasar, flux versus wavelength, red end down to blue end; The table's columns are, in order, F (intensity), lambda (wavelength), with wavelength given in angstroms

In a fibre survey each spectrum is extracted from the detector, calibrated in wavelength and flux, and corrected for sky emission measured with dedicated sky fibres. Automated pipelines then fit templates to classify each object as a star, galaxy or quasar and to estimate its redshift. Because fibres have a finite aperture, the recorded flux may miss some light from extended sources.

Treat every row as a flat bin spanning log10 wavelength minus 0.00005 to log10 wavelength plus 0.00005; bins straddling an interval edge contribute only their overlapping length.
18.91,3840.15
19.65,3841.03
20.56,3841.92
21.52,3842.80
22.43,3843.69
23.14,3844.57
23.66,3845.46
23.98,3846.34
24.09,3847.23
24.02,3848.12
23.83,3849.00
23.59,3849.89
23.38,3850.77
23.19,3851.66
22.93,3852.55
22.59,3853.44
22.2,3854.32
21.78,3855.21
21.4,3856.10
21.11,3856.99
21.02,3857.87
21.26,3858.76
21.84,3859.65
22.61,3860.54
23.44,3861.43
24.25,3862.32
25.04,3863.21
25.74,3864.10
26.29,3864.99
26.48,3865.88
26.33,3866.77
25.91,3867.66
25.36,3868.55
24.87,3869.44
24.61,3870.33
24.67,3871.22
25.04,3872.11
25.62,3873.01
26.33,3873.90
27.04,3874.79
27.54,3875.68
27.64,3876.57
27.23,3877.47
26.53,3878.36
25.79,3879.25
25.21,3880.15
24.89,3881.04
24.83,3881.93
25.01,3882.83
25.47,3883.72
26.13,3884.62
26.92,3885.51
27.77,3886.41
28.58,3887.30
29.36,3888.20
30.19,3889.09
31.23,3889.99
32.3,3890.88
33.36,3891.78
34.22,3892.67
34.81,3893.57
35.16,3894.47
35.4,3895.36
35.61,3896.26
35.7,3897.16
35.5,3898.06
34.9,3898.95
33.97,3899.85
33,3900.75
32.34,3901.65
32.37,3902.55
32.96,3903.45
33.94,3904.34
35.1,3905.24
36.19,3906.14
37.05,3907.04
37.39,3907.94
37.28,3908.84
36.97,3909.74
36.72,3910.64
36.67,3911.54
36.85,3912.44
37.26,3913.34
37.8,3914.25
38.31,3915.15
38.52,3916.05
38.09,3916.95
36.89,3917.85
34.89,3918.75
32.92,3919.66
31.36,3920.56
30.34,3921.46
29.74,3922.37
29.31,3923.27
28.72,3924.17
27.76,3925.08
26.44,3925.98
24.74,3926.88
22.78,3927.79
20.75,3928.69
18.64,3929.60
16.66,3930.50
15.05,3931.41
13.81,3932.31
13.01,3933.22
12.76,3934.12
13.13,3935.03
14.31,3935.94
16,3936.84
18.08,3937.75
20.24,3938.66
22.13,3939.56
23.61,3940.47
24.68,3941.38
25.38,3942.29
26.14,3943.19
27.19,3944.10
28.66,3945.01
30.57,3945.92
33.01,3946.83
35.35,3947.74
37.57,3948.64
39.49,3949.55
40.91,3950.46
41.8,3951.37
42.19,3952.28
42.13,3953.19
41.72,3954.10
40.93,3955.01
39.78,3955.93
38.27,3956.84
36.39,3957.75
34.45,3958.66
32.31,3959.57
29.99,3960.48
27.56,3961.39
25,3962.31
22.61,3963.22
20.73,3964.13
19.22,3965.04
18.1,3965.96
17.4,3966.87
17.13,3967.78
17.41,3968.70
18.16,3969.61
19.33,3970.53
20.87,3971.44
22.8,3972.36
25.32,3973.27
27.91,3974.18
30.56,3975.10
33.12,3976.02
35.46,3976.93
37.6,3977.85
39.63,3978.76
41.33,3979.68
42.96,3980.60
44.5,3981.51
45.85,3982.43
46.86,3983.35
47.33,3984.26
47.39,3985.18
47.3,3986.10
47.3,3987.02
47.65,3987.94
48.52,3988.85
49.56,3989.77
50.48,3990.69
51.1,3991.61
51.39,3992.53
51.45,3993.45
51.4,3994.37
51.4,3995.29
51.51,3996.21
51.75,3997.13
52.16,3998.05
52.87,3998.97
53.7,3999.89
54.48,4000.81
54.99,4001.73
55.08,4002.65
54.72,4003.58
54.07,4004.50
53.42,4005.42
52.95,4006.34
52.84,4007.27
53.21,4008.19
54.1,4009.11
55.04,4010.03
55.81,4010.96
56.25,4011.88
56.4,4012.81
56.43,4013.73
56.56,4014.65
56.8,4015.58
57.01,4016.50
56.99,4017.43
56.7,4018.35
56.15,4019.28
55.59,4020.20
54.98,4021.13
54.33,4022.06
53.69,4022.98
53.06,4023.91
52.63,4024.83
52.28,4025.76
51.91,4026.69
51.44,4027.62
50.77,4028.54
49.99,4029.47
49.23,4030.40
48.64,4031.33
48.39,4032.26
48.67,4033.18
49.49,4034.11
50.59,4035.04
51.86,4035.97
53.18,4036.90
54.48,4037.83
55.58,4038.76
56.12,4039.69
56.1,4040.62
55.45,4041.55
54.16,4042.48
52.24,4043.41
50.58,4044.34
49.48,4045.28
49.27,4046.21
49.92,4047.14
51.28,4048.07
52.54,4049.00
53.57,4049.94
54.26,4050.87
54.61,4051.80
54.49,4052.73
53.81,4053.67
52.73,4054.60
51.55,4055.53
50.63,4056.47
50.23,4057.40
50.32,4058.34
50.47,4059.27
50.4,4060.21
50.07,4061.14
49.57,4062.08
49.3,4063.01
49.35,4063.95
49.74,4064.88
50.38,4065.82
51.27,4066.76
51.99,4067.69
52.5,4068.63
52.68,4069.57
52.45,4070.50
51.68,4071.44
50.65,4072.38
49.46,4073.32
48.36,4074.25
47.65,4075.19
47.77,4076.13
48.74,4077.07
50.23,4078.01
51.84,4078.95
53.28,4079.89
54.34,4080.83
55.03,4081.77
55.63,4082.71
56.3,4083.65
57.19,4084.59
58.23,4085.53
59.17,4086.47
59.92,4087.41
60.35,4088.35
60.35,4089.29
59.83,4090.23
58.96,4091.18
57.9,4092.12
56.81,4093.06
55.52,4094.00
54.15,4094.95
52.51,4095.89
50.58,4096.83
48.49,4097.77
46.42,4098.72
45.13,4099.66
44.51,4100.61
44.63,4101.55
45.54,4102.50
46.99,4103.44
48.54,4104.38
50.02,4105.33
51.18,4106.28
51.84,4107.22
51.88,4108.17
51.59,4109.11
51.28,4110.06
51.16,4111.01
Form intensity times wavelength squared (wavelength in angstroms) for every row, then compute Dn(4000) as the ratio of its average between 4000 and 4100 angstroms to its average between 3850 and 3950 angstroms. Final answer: 2.05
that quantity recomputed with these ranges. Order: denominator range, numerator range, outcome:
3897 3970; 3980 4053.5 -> 1.85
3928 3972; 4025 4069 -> 2.08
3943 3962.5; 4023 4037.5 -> 1.50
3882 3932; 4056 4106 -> 1.80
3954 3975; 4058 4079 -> 2.00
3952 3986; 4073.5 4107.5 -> 1.73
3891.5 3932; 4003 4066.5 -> 1.73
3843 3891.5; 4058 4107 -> 2.31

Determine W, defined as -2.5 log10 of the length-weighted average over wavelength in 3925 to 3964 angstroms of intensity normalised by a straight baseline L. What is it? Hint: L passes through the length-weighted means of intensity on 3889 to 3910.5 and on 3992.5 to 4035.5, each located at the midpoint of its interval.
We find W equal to 0.466 mag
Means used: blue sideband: 34.6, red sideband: 53.3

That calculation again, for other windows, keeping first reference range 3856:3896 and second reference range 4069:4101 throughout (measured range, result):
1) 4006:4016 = -0.246 mag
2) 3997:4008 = -0.244 mag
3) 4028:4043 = -0.110 mag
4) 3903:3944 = 0.161 mag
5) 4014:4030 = -0.194 mag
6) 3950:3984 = 0.197 mag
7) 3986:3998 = -0.206 mag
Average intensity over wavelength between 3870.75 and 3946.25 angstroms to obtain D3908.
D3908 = 28.7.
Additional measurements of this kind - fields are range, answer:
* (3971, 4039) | 49.3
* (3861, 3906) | 29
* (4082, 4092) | 58.5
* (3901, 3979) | 29.2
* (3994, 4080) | 52.4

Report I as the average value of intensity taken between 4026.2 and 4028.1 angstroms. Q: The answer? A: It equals 51.7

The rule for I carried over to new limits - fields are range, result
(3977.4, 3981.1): 40.5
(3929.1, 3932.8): 16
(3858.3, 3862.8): 22.7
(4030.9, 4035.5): 49.2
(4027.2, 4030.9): 50.3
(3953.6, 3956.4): 40.7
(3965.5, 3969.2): 17.5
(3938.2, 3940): 21.2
